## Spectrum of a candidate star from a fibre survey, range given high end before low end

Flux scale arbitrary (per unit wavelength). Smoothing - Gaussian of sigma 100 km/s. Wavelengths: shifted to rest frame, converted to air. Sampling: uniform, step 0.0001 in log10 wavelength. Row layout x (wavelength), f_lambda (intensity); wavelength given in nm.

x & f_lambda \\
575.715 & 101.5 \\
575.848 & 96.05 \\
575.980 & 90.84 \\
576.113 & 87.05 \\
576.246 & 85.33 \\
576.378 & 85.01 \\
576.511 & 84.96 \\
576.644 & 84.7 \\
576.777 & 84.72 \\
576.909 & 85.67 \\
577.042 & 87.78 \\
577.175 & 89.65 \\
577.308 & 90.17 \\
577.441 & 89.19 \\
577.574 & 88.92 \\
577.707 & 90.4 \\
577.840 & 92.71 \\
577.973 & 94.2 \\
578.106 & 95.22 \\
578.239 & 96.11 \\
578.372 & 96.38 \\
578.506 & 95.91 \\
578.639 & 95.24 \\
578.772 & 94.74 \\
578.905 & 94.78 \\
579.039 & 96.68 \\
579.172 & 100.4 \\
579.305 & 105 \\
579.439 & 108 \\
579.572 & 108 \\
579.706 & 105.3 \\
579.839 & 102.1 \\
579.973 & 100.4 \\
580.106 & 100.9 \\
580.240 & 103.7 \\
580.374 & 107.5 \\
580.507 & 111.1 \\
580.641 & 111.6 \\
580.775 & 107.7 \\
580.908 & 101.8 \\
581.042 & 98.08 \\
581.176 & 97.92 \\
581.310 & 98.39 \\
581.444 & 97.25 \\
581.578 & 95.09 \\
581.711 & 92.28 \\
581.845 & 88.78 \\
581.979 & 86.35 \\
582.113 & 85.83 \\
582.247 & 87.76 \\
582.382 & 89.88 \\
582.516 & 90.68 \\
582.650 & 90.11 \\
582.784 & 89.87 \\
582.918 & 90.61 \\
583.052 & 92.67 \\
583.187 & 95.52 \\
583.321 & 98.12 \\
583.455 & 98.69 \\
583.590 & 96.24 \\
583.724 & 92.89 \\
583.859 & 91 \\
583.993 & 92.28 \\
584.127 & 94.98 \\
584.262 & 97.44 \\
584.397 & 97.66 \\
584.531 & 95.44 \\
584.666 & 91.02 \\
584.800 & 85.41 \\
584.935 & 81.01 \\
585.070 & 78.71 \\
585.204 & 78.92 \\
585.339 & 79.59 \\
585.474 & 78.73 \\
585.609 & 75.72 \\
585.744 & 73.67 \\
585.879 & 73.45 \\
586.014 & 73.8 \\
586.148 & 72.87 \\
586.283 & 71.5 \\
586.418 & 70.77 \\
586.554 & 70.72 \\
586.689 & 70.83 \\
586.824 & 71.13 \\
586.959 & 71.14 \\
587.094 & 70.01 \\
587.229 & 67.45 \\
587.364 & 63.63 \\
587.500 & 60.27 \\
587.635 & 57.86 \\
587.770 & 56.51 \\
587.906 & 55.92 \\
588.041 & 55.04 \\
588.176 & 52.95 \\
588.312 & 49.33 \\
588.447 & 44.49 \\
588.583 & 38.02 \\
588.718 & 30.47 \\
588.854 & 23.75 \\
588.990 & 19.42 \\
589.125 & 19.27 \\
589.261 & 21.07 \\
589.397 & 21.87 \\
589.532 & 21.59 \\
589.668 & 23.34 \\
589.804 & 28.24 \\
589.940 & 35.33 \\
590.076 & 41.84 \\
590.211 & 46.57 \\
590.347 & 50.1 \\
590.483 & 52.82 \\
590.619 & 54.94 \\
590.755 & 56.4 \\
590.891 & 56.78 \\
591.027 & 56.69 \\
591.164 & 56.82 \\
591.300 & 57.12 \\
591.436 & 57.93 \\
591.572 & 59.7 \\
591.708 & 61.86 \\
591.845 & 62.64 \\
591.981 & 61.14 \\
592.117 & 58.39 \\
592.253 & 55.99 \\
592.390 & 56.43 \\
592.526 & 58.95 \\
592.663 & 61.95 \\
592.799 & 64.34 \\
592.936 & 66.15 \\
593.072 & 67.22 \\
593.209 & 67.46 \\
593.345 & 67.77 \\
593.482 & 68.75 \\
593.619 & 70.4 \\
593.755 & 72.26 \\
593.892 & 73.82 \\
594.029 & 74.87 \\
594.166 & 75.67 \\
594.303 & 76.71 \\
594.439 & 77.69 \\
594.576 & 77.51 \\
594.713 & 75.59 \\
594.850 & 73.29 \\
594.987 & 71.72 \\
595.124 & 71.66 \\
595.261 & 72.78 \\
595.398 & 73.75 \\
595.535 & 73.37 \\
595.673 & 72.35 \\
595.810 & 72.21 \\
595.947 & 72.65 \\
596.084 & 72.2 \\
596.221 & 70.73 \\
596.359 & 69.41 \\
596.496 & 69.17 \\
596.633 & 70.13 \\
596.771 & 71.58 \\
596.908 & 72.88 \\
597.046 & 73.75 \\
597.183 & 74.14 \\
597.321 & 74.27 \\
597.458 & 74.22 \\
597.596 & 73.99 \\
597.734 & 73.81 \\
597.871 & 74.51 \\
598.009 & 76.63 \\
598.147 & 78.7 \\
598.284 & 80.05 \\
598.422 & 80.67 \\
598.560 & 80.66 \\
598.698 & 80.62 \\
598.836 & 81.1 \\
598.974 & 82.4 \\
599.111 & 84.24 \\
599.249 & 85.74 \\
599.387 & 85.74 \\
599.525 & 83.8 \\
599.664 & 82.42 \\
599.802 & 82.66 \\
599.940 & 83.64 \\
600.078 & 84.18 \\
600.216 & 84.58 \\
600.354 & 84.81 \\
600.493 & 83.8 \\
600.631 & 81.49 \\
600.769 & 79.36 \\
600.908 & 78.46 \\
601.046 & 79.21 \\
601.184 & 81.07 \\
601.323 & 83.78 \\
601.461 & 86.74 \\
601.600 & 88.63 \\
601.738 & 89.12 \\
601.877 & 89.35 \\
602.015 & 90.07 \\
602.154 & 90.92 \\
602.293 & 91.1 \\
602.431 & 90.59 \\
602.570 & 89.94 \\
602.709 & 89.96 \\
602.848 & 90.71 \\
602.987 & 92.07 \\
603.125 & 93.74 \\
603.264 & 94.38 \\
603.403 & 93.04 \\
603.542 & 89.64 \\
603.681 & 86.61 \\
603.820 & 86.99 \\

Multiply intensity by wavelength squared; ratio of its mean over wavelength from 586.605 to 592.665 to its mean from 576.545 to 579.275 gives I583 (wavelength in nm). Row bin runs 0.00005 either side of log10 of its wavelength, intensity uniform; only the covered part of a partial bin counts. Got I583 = 0.6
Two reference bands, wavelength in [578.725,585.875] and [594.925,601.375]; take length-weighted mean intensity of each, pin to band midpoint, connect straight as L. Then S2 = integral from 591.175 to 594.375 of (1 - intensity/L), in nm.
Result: 0.70 nm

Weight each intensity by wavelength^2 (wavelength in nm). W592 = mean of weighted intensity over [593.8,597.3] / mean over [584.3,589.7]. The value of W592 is 1.24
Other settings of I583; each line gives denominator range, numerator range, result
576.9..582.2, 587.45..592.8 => 0.51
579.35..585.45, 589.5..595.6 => 0.67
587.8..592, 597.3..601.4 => 1.88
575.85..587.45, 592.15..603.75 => 0.92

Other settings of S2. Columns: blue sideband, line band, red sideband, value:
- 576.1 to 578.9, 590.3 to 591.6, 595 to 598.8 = 0.381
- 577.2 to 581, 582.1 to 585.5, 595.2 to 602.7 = 0.162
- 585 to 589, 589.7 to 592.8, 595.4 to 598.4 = 0.618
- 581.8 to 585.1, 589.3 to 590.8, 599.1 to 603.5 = 0.851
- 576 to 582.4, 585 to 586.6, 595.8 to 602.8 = 0.276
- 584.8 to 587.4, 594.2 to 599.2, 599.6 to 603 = 0.434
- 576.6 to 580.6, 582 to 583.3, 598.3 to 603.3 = 0.057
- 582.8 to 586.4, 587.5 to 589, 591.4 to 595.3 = 0.631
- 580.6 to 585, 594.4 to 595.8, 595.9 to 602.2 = 0.158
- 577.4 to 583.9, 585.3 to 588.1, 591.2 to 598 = 0.542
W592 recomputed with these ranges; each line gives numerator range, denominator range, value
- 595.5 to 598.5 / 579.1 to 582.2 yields 0.78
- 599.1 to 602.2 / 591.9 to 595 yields 1.27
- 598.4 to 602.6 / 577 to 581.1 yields 0.92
